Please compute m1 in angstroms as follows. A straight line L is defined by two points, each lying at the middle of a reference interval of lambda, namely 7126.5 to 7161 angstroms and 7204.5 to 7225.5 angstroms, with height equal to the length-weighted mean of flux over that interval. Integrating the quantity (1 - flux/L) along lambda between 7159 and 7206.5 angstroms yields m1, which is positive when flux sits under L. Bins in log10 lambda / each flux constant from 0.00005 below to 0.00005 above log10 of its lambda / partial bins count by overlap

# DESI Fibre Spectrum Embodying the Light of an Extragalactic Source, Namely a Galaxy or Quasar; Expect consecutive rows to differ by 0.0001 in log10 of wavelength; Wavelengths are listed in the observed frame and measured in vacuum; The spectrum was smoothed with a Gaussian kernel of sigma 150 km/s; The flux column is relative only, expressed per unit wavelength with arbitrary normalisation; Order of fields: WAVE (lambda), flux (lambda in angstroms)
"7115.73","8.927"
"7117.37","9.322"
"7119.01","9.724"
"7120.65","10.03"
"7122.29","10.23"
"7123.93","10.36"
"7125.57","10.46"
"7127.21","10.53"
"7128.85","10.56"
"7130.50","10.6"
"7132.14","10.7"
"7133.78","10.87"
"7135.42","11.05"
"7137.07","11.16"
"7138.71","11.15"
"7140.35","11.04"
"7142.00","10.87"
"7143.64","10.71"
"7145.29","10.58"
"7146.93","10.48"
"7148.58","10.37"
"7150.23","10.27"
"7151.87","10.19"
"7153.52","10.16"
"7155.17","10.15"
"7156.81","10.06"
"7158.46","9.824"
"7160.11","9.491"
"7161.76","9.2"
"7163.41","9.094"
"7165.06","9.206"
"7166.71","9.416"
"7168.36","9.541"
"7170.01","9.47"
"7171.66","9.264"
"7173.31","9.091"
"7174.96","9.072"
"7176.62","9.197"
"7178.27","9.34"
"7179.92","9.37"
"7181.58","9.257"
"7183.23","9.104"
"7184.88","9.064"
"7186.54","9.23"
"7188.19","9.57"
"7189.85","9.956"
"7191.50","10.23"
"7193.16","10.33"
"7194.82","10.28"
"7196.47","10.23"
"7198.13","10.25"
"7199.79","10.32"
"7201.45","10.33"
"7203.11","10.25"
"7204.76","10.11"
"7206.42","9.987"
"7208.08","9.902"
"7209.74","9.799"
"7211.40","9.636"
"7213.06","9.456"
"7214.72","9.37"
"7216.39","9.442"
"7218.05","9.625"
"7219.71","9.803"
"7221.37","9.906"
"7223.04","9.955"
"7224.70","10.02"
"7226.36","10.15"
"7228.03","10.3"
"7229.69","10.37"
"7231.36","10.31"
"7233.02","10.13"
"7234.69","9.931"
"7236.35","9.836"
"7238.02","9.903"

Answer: 2.2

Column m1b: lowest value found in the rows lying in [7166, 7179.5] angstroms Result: 9.072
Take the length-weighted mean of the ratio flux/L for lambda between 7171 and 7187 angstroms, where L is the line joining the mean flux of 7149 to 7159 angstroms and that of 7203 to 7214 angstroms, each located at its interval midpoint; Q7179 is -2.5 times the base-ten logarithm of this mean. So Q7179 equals 0.09 mag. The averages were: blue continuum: 10.1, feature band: 9.2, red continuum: 9.86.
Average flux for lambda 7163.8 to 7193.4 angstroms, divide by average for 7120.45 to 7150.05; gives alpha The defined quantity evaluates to 0.88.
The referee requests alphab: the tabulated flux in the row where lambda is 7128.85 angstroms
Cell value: 10.56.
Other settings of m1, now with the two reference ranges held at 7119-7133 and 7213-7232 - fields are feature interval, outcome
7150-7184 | 2.3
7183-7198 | 0.4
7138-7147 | -0.5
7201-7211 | 0.0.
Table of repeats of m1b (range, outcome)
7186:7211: 9.23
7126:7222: 9.064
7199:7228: 9.37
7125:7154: 10.16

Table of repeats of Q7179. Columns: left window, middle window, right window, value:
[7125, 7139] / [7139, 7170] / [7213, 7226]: 0.05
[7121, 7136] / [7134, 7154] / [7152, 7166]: -0.06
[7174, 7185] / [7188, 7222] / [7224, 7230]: -0.02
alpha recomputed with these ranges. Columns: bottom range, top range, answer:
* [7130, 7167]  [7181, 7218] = 0.95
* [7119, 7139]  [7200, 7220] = 0.93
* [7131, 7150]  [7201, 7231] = 0.92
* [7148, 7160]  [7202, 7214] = 0.98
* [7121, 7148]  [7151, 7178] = 0.89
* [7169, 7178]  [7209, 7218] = 1.03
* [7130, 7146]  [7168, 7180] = 0.85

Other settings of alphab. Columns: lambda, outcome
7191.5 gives 10.23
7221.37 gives 9.906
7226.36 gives 10.15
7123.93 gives 10.36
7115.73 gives 8.927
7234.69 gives 9.931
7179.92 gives 9.37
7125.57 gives 10.46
